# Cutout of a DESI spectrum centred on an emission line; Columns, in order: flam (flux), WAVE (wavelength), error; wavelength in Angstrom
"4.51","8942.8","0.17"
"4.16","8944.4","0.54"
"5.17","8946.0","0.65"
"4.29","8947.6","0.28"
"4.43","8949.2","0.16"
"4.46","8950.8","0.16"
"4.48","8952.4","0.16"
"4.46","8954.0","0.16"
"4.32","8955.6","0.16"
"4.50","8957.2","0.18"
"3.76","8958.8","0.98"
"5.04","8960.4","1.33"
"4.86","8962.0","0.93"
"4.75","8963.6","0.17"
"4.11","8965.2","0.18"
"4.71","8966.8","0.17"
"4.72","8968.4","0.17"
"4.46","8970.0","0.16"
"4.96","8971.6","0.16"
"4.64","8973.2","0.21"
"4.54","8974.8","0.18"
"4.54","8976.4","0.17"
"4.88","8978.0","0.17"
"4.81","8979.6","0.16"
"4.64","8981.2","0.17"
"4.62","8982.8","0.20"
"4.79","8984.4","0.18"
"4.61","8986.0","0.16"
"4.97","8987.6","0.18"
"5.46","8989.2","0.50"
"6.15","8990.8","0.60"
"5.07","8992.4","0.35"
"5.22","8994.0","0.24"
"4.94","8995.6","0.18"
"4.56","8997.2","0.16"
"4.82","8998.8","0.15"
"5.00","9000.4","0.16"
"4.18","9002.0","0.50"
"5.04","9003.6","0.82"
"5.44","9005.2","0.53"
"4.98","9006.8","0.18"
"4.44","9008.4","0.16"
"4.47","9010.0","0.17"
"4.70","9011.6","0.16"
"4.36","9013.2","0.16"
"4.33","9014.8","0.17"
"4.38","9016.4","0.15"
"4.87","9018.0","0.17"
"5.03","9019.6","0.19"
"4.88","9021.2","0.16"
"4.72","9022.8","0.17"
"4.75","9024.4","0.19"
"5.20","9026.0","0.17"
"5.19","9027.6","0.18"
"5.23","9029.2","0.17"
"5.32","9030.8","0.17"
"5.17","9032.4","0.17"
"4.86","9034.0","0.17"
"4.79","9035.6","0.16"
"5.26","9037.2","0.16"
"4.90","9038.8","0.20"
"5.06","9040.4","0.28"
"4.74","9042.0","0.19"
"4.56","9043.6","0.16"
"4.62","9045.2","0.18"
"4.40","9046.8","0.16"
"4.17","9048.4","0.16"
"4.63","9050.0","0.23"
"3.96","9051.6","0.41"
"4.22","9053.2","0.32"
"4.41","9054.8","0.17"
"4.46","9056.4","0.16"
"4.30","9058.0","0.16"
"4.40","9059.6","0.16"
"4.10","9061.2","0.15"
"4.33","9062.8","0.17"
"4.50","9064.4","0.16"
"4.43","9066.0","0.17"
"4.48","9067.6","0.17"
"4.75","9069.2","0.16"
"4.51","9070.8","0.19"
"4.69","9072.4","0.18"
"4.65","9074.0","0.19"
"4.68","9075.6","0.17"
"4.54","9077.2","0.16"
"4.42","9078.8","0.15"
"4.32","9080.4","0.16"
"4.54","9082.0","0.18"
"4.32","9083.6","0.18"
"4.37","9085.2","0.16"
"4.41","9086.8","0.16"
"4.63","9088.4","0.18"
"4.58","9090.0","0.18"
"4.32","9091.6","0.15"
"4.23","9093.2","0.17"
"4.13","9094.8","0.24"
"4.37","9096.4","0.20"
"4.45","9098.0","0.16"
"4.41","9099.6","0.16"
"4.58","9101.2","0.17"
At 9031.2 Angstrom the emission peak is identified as [N II] 6583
